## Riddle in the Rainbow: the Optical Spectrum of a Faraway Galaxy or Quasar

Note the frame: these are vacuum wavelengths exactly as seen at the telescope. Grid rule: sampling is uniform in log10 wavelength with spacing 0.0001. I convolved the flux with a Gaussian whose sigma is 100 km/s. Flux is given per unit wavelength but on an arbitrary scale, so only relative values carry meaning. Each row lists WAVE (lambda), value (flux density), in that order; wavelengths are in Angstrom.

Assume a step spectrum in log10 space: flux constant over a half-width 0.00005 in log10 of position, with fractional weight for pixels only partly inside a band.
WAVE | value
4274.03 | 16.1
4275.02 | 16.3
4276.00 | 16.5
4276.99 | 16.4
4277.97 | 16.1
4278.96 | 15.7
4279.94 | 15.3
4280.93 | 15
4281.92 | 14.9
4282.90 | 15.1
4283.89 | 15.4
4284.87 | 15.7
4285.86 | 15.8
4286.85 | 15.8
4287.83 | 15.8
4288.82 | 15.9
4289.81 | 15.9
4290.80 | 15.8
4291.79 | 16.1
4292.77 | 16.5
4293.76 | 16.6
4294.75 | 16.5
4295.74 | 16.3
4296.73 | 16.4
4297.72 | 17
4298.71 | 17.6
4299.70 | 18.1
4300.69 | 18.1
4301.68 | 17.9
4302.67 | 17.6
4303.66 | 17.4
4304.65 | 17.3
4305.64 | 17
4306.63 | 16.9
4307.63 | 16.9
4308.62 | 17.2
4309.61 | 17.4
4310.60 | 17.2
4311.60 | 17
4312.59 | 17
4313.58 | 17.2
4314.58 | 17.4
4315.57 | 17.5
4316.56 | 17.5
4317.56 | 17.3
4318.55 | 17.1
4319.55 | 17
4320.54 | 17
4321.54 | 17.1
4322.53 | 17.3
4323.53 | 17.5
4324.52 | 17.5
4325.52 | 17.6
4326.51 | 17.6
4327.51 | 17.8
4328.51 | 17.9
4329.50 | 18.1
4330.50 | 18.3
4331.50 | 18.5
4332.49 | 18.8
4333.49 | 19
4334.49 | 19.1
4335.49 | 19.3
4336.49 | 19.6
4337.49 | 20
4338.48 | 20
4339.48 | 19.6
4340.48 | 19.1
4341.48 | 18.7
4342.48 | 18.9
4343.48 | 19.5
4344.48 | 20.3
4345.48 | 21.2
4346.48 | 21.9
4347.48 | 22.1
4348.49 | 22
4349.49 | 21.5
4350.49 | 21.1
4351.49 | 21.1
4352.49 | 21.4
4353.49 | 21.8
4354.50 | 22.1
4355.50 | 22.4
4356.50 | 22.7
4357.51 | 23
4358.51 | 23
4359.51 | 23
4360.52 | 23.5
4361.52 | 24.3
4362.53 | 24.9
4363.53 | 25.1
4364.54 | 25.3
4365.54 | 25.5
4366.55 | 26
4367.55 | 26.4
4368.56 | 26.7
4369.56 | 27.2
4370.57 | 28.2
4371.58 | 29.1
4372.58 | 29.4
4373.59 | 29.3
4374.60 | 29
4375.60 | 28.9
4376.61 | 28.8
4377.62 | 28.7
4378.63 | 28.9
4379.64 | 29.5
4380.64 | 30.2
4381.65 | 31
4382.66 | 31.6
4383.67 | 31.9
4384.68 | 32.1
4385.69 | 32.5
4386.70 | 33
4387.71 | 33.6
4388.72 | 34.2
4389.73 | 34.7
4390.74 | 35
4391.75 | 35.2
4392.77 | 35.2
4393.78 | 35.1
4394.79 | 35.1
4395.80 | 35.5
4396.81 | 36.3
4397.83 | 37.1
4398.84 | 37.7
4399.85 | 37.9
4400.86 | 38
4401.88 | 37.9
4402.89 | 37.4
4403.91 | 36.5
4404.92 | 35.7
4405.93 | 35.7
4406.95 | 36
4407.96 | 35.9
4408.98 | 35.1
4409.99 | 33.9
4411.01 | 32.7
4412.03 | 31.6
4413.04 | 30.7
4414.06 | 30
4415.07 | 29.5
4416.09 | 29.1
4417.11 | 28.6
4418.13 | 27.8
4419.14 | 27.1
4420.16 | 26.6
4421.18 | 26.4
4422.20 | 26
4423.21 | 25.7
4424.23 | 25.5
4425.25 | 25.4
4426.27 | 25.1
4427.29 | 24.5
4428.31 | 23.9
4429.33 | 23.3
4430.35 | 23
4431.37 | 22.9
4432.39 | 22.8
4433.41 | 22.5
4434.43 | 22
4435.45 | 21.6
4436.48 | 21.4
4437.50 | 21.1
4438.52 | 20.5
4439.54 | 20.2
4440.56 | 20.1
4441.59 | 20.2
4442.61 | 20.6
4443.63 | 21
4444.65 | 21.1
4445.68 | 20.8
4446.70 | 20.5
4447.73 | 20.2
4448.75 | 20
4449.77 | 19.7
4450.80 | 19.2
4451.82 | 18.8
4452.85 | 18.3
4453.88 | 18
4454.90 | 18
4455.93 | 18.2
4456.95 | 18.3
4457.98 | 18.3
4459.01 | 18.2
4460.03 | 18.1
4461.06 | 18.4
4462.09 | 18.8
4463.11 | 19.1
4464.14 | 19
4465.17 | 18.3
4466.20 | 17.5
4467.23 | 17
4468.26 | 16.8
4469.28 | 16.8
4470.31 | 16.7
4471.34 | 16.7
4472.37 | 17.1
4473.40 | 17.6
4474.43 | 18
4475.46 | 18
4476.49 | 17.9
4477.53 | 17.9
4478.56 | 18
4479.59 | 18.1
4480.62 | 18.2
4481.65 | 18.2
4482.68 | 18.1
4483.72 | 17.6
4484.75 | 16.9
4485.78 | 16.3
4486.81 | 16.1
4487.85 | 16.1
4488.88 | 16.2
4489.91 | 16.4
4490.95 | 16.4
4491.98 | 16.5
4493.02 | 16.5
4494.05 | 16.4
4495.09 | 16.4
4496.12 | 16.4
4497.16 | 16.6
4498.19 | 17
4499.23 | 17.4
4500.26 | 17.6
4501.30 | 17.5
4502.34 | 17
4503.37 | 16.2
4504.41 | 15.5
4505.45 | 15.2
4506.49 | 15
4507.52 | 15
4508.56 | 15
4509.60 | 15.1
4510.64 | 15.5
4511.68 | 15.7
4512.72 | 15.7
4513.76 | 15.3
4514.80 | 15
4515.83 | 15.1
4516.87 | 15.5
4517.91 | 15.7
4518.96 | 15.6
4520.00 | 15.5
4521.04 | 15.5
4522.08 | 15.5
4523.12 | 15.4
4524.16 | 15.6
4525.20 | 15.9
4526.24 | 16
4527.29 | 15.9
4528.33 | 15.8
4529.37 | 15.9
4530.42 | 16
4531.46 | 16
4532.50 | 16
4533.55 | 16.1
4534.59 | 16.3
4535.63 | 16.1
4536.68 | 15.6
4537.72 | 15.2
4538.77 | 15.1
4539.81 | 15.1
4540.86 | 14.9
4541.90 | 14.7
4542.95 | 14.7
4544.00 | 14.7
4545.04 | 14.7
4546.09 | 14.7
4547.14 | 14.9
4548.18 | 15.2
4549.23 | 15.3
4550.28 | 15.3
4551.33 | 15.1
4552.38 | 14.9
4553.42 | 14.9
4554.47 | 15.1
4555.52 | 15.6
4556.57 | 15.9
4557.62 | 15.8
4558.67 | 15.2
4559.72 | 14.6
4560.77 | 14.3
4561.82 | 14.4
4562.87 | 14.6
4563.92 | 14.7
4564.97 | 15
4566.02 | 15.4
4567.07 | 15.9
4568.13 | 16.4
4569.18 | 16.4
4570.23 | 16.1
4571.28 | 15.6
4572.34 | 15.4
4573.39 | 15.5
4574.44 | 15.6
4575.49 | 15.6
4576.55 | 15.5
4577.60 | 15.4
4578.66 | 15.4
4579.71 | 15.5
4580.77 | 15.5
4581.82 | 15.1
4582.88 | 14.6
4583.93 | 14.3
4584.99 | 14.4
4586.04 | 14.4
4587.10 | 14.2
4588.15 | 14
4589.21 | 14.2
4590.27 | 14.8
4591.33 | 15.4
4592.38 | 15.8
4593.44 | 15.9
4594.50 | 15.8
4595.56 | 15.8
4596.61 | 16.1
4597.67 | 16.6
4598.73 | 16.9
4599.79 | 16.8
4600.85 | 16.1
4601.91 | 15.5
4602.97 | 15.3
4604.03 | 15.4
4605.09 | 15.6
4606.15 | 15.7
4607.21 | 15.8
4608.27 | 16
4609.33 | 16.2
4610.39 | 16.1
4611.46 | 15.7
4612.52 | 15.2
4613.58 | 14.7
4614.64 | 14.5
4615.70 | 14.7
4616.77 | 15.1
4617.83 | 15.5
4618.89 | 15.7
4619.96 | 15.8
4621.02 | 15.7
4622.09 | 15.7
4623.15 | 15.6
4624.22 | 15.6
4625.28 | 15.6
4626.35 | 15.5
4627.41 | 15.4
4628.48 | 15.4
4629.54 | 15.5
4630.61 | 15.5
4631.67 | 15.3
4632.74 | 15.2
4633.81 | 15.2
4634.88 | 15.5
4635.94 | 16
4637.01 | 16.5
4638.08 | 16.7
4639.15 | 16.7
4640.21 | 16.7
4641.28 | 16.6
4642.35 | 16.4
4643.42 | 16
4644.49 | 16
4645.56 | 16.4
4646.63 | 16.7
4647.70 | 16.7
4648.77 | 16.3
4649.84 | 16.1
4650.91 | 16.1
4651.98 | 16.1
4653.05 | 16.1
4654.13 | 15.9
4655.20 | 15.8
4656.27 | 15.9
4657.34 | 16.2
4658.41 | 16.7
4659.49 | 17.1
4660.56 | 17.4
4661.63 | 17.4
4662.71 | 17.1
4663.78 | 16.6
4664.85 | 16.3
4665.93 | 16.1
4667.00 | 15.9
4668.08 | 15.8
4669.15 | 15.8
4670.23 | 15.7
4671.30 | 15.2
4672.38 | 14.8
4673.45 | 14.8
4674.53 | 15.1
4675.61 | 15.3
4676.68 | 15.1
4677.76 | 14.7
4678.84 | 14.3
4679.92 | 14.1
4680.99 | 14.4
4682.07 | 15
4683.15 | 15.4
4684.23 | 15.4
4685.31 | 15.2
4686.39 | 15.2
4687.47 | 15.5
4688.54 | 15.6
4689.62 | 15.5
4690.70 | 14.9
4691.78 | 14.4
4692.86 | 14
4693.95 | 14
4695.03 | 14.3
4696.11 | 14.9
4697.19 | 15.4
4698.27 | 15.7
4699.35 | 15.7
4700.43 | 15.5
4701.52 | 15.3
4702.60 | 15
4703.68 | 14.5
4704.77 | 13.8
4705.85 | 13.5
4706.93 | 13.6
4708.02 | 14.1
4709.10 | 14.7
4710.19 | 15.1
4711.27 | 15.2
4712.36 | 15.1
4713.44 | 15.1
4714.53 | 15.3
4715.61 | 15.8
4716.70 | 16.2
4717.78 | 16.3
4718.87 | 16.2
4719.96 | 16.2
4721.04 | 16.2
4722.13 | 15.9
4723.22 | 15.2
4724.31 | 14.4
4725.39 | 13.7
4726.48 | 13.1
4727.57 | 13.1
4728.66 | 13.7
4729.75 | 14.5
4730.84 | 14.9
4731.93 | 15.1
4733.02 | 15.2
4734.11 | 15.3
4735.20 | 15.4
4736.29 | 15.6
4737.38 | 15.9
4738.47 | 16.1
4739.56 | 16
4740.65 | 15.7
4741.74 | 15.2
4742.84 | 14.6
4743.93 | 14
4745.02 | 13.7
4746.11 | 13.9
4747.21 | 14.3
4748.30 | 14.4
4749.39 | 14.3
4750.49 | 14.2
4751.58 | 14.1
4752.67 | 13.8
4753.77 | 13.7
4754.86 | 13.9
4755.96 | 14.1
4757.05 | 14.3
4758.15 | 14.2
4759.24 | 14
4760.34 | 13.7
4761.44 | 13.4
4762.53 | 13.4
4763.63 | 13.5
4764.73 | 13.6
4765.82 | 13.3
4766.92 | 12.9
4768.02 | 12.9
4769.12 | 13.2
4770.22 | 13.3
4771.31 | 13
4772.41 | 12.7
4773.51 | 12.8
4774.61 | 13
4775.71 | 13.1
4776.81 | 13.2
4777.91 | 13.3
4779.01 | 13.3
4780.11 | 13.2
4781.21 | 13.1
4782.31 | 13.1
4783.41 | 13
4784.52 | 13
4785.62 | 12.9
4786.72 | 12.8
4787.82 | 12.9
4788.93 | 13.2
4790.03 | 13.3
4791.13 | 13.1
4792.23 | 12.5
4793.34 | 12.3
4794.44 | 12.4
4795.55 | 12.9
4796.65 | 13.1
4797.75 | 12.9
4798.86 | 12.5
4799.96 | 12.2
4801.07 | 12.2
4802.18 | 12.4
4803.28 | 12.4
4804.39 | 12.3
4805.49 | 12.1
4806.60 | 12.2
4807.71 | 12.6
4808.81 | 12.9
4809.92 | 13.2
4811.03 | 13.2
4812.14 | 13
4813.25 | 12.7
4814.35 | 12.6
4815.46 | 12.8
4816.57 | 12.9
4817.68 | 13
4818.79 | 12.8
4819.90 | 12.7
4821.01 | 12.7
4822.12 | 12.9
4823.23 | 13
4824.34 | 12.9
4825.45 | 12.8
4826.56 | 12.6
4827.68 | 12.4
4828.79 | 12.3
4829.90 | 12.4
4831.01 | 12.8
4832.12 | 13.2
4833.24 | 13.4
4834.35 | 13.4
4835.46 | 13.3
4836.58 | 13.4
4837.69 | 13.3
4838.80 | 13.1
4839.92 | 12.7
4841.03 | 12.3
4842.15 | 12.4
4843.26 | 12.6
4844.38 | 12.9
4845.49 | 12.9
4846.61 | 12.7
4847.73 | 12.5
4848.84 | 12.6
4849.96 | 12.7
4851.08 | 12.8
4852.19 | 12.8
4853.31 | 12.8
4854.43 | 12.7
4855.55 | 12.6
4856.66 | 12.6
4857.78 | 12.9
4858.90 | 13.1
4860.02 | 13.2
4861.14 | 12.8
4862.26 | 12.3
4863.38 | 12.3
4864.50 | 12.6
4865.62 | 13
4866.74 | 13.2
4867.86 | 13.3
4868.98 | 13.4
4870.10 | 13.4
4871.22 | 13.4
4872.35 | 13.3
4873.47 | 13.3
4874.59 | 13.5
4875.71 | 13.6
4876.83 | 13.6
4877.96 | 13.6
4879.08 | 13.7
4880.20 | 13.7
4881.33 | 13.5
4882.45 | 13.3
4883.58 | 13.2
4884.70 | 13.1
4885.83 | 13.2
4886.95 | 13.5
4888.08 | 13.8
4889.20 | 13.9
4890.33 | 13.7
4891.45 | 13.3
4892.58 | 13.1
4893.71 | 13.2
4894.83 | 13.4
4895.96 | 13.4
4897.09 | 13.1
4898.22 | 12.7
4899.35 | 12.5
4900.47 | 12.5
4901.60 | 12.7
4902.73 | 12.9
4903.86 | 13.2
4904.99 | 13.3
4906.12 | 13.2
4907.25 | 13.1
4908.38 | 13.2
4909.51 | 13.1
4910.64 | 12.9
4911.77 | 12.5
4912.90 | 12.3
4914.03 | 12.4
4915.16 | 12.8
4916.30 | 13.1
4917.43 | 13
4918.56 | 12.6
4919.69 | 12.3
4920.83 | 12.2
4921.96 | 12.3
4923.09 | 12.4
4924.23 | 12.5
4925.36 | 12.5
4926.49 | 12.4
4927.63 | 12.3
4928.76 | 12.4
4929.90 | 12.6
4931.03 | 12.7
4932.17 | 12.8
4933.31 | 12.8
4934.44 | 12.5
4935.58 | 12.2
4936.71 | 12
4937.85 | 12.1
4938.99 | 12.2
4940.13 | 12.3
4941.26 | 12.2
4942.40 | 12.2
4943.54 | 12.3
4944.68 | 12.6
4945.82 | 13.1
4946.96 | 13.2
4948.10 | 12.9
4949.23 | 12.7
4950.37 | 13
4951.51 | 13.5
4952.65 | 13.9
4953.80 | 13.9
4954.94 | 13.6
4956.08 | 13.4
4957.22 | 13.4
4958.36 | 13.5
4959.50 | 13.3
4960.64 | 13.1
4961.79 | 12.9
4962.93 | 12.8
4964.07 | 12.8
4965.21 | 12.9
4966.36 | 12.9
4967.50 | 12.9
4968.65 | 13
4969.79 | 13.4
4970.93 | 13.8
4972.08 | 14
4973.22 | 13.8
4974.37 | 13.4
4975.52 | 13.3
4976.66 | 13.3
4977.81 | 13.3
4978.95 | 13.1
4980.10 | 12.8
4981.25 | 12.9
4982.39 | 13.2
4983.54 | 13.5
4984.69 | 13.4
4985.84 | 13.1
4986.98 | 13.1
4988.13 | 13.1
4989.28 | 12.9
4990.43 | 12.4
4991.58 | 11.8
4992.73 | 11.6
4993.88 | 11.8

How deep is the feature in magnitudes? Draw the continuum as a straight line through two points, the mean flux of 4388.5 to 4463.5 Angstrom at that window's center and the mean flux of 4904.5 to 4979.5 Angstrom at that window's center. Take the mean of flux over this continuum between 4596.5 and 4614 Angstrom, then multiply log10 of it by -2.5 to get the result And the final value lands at 0.35 mag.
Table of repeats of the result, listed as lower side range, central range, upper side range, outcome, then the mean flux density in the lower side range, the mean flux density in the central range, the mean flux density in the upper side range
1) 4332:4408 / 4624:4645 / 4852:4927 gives 0.262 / 27.7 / 15.9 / 13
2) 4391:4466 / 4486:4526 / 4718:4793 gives 0.407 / 26.1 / 16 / 14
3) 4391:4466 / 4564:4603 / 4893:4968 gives 0.382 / 26.1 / 15.5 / 12.8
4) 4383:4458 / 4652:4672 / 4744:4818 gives 0.107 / 27.6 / 16.3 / 13.2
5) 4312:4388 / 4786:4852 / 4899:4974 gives 0.163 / 22.8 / 12.8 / 12.8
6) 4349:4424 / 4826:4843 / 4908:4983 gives 0.253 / 29.8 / 12.9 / 12.9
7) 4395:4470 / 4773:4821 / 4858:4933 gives 0.212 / 25.1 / 12.8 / 13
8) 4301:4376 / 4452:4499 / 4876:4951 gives 0.082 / 20.7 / 17.5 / 12.9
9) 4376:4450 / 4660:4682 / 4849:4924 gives 0.283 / 28.8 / 15.6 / 13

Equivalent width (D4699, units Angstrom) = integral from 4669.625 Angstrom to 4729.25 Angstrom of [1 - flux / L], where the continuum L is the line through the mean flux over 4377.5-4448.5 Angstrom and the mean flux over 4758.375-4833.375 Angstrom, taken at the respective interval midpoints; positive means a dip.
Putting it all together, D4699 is 7.1 Angstrom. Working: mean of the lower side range 29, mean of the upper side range 12.9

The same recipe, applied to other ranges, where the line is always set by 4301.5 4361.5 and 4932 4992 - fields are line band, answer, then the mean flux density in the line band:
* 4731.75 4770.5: 2.00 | 14.3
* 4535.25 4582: 4.62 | 15.3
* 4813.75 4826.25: 1.36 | 12.8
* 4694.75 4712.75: 0.84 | 14.8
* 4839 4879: 3.03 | 12.9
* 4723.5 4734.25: 0.69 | 14.3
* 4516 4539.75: 2.09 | 15.7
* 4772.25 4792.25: 2.31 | 13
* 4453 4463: -0.21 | 18.3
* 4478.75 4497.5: 0.79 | 16.9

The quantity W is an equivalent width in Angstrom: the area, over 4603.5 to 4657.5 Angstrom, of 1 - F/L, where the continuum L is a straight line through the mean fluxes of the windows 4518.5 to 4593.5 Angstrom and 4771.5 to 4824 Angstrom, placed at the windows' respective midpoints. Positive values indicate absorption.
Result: -4.8 Angstrom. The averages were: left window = 15.3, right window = 12.8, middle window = 15.8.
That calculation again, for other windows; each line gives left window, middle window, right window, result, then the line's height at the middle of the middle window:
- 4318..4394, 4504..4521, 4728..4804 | 4.06 Angstrom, 20.2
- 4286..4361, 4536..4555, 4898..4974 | 1.71 Angstrom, 16.5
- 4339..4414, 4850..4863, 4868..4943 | 1.47 Angstrom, 14.4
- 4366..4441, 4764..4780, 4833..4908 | 3.35 Angstrom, 16.6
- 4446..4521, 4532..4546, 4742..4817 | 0.94 Angstrom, 16.4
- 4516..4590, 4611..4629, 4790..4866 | -0.86 Angstrom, 14.7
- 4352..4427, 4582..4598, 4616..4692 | 3.43 Angstrom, 19.2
